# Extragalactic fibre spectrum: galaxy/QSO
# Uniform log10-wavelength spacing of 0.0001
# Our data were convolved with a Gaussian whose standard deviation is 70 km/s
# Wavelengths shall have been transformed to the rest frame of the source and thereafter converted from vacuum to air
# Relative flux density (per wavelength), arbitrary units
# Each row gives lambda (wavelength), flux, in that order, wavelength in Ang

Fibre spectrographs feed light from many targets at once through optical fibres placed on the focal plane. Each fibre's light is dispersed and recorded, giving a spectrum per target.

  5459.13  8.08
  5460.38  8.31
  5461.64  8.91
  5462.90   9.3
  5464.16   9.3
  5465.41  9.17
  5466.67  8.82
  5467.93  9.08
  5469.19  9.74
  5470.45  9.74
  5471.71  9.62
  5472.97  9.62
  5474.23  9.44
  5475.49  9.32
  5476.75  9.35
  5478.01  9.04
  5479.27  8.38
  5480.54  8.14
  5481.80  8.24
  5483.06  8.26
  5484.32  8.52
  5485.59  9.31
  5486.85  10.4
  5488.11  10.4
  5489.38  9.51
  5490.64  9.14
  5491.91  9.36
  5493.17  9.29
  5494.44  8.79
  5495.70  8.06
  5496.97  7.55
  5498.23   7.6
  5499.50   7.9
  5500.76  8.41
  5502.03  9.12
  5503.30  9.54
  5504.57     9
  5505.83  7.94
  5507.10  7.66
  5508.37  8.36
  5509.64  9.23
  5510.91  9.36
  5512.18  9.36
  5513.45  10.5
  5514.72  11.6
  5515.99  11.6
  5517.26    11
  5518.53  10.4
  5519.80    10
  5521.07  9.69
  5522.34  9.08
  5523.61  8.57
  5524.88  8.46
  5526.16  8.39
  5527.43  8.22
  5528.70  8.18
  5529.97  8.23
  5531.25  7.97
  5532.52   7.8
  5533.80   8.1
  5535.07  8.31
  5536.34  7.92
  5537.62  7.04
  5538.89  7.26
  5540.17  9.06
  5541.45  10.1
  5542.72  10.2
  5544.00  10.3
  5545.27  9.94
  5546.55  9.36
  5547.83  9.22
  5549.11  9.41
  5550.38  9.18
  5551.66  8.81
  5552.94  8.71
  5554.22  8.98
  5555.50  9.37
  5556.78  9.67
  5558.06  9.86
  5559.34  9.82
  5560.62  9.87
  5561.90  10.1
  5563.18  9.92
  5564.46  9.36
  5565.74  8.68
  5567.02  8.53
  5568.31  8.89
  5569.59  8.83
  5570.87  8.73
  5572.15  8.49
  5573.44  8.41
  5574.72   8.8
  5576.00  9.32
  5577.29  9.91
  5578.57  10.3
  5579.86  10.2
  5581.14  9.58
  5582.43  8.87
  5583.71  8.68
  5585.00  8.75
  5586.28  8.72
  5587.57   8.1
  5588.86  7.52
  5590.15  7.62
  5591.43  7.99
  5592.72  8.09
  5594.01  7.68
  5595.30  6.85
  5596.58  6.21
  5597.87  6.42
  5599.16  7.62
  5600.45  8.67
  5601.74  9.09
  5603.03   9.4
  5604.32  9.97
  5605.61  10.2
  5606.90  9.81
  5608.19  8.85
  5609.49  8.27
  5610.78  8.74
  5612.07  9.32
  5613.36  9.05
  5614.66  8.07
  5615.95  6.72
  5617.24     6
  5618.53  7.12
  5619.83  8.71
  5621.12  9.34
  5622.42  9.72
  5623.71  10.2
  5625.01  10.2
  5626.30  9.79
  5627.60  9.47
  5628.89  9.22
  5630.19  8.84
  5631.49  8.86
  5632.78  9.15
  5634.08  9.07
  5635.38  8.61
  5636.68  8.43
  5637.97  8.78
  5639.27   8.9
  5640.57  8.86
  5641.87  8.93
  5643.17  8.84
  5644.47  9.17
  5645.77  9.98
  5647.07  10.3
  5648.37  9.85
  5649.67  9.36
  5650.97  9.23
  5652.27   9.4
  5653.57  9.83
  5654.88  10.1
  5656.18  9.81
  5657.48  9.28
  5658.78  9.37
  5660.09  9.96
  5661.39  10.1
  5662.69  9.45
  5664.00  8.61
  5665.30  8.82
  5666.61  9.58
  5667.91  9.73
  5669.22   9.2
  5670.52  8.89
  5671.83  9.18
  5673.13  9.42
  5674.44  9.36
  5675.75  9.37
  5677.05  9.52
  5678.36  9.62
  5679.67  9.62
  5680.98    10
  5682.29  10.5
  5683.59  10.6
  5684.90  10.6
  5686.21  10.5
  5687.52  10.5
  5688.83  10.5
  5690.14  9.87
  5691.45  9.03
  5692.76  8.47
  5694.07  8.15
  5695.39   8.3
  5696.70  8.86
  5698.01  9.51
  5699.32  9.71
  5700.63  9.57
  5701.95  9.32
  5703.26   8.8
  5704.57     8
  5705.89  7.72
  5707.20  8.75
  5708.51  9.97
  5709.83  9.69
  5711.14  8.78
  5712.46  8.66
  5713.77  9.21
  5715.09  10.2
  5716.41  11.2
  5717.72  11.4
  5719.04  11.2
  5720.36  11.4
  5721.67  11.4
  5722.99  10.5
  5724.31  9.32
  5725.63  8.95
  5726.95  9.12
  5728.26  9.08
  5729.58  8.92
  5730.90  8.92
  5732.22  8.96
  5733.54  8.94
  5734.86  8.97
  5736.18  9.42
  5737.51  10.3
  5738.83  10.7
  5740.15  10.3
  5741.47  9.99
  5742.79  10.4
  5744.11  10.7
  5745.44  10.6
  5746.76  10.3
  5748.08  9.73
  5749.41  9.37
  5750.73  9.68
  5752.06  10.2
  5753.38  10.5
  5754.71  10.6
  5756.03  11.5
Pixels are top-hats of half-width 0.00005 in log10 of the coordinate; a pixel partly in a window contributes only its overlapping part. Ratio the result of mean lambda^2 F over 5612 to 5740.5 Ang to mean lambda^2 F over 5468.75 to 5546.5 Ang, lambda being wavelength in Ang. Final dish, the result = 1.1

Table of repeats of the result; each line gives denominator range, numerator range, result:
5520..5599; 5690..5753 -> 1.16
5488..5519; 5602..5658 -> 1.04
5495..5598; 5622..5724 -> 1.12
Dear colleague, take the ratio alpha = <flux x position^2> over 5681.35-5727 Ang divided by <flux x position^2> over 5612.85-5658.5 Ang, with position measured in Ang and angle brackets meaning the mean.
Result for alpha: 1.09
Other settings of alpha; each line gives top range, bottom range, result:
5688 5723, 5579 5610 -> 1.17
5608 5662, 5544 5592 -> 1.02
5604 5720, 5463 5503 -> 1.11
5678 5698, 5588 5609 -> 1.21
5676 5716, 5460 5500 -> 1.13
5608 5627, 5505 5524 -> 0.93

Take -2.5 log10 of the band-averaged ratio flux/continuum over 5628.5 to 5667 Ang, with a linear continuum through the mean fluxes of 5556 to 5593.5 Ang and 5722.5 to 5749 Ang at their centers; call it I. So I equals 0.005 mag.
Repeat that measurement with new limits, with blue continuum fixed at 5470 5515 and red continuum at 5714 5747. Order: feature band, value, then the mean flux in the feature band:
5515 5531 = -0.024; 9.34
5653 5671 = 0.028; 9.48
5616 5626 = 0.106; 8.67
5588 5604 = 0.207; 7.81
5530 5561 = 0.030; 8.99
